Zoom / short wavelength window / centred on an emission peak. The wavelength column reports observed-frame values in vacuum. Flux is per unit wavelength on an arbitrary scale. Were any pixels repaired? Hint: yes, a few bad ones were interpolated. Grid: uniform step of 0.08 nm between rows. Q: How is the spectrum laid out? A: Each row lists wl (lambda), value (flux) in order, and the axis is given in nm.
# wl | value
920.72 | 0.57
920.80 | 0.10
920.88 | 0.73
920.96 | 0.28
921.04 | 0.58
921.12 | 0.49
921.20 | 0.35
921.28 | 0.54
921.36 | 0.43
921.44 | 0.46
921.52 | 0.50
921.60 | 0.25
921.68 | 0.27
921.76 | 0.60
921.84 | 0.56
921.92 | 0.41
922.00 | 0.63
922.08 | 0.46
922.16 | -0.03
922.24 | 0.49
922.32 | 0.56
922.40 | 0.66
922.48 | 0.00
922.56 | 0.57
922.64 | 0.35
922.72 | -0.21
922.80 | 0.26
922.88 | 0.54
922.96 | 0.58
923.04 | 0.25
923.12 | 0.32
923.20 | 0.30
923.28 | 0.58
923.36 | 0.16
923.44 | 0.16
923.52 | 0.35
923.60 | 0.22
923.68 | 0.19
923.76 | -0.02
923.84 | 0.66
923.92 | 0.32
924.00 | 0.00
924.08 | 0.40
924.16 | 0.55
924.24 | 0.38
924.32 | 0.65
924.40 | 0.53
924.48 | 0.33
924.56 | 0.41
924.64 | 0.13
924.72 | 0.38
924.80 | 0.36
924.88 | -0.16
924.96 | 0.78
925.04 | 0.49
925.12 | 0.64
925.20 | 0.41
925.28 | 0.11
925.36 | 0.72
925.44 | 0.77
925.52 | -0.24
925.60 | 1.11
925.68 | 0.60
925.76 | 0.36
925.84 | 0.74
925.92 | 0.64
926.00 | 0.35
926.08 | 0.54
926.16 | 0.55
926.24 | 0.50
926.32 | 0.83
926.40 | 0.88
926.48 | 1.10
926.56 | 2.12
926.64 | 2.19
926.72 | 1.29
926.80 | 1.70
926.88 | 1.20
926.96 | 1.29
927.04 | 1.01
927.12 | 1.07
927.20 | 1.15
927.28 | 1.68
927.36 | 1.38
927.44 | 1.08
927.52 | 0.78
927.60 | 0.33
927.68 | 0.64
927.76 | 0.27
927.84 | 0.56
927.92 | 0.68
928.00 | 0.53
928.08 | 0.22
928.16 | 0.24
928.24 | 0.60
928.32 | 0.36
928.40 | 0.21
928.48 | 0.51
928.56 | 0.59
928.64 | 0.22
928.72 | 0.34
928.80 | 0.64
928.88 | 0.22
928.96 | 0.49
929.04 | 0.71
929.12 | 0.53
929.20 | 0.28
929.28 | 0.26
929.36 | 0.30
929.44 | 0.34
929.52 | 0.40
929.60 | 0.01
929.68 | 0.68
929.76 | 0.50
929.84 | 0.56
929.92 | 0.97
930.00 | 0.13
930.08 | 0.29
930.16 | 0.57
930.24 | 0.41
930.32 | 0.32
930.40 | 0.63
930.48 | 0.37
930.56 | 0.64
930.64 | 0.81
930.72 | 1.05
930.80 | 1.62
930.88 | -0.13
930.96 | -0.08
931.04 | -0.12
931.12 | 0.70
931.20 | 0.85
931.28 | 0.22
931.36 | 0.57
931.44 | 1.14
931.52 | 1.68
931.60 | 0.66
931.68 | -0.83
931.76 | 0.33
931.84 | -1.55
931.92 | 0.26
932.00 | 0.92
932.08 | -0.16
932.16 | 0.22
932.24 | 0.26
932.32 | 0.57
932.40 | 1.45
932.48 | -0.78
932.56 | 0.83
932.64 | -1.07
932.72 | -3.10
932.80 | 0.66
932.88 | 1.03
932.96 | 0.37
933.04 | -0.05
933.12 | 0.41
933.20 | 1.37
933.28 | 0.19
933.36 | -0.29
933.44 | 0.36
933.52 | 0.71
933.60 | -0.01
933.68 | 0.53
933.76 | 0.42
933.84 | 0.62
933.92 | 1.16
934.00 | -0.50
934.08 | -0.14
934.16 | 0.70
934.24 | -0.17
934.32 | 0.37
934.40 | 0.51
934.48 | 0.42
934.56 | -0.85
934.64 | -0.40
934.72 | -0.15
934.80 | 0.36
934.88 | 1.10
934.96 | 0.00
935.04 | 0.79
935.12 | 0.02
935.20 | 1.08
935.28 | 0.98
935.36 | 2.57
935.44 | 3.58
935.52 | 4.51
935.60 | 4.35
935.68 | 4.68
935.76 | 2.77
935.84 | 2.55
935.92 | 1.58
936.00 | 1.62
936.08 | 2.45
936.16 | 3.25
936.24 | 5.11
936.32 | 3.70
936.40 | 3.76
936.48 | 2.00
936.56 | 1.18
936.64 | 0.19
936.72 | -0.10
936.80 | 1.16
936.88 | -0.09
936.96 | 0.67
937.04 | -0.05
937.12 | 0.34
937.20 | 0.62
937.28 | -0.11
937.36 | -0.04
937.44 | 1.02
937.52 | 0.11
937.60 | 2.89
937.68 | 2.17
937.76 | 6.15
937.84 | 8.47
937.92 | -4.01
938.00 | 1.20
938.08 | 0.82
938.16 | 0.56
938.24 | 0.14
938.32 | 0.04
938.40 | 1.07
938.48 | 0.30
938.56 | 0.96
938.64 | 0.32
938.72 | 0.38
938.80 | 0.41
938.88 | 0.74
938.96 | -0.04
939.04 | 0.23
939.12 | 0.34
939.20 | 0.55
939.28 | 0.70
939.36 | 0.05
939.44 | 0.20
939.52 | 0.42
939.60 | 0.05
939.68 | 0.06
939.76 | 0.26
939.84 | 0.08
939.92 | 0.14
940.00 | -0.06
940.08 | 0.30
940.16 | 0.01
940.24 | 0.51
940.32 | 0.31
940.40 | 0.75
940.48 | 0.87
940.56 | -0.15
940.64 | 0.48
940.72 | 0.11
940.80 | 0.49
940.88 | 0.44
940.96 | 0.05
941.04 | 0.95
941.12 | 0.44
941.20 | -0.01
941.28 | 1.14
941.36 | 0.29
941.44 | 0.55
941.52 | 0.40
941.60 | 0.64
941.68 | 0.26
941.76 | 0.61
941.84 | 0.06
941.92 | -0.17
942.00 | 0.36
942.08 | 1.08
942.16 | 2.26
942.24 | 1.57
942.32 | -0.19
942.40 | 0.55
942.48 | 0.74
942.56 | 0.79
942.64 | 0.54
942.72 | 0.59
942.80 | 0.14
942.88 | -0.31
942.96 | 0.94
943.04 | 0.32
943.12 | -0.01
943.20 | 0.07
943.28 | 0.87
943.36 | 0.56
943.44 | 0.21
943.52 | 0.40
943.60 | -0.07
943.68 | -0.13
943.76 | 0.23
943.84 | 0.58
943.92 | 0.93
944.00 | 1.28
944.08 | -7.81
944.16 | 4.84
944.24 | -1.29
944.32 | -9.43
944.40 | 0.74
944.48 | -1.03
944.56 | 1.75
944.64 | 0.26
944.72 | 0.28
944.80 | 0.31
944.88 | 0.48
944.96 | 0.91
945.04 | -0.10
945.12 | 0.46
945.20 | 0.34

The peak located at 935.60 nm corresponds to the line [O III] 5007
